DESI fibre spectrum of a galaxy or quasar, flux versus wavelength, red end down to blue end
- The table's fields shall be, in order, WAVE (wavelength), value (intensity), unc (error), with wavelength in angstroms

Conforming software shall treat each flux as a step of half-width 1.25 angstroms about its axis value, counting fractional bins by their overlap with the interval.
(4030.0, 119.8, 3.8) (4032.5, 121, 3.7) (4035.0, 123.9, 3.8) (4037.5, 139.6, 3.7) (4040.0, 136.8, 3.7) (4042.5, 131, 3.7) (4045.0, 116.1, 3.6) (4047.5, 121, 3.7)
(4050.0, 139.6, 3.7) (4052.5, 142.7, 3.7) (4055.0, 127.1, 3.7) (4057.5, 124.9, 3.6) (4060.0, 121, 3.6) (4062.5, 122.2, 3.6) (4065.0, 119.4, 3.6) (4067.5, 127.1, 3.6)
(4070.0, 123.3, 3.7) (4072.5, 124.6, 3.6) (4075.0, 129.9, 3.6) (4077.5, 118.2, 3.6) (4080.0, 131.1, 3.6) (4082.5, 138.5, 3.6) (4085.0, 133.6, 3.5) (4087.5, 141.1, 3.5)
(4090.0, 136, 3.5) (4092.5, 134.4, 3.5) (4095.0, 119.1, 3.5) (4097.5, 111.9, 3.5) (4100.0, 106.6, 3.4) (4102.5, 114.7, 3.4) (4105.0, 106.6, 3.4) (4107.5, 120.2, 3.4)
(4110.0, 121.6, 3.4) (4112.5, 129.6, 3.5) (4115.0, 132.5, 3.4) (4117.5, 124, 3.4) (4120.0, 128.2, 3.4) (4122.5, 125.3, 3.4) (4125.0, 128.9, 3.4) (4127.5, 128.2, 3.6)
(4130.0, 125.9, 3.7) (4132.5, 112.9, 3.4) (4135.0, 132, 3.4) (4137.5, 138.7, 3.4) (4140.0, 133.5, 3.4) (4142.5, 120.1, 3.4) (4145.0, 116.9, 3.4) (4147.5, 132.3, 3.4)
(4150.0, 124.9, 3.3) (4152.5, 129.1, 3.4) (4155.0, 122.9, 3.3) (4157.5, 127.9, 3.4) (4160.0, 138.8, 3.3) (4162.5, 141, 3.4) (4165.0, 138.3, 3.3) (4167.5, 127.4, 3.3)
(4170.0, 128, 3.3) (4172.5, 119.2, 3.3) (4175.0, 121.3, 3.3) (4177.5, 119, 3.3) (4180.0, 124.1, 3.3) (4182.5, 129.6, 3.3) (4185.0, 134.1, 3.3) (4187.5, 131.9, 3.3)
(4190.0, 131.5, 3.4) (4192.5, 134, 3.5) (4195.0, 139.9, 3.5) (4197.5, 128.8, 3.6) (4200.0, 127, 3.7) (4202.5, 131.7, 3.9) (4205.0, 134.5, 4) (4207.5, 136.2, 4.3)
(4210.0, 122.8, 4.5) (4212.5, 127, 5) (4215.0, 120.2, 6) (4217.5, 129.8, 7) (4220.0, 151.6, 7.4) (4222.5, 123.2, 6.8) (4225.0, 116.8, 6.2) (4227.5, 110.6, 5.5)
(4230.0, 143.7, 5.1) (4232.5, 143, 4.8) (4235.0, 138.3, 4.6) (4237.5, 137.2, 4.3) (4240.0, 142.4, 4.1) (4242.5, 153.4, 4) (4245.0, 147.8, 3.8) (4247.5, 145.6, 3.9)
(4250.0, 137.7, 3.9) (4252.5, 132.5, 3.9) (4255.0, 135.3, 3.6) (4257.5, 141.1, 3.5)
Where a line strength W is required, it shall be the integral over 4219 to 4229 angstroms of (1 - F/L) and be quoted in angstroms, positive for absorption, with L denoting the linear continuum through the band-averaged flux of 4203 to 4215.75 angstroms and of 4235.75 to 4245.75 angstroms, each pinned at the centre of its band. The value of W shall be 0.78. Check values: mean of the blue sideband 129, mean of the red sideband 145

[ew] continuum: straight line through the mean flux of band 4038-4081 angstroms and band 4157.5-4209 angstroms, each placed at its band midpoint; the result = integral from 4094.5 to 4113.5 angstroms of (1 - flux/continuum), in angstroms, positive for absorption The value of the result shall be 1.83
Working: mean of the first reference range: 127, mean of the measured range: 116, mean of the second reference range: 131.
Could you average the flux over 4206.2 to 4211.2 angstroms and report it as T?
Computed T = 130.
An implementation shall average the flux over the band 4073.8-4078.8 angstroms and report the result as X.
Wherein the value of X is 124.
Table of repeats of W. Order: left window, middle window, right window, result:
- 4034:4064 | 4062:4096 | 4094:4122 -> -1.3 angstroms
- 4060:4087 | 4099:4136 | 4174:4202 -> 1.5 angstroms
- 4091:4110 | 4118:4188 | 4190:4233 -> -2.6 angstroms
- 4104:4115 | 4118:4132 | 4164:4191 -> -0.4 angstroms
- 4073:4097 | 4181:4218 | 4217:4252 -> 1.4 angstroms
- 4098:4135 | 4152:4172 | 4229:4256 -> -0.4 angstroms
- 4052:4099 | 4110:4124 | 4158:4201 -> 0.1 angstroms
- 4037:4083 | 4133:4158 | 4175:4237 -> 0.4 angstroms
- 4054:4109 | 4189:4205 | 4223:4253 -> 0.2 angstroms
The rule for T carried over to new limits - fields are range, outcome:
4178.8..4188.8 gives 130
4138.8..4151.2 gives 126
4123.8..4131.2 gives 128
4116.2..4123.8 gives 126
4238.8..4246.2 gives 148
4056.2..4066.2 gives 122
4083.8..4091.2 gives 137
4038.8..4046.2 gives 128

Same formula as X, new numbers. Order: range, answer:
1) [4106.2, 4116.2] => 126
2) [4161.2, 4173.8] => 131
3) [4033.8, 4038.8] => 132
